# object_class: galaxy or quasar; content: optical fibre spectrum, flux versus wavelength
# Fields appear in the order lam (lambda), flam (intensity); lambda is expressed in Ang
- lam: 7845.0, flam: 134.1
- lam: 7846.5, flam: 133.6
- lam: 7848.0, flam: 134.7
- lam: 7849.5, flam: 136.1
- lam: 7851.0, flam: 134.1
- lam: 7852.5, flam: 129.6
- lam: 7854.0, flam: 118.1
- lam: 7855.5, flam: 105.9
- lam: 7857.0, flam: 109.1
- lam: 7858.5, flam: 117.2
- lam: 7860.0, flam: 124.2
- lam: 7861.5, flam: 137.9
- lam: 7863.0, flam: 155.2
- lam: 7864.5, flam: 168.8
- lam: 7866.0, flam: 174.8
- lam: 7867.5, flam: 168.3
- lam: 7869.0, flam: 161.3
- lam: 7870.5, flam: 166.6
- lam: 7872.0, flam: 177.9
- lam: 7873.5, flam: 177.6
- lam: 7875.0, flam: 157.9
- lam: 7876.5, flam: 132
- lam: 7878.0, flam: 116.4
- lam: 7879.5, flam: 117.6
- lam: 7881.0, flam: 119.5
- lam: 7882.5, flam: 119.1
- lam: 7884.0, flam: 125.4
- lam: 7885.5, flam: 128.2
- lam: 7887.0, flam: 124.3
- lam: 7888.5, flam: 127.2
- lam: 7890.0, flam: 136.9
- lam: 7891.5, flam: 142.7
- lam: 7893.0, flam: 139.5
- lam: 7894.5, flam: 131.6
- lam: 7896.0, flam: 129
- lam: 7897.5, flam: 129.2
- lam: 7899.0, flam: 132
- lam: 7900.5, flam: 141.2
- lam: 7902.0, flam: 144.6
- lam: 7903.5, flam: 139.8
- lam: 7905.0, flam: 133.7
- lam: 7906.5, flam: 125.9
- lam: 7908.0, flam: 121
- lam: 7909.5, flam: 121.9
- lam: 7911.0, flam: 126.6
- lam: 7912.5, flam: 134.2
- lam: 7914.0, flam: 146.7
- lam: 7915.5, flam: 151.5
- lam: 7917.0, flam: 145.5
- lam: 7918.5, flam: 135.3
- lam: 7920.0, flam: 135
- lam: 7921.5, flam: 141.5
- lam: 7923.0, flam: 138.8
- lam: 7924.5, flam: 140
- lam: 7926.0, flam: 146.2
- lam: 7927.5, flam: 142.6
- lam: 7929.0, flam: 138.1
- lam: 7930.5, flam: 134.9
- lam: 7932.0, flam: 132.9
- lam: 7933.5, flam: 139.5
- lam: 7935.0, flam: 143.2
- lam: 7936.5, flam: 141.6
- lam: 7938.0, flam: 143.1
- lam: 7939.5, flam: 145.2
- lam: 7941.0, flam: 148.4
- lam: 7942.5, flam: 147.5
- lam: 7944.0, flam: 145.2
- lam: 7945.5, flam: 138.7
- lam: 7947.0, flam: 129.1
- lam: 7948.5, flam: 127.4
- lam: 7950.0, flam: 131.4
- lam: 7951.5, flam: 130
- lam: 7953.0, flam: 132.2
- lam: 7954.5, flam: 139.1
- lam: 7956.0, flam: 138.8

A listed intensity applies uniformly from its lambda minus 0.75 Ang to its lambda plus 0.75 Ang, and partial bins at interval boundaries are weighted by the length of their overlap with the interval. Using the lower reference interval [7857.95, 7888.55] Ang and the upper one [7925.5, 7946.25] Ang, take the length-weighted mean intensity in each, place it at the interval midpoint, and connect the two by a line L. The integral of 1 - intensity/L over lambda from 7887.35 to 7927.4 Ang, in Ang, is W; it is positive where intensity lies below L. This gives 1.8 Ang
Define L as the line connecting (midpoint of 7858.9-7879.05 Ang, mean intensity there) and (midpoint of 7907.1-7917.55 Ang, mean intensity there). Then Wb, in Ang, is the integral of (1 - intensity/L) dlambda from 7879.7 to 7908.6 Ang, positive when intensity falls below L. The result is 2.4 Ang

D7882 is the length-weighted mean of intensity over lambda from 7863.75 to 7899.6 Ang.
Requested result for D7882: 142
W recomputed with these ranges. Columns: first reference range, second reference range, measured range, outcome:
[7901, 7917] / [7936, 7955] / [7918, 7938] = -0.37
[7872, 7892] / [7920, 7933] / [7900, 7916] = 0.26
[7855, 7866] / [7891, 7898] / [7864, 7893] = -2.05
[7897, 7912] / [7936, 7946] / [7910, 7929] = -0.43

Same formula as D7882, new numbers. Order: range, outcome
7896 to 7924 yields 136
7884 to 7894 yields 133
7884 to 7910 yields 132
